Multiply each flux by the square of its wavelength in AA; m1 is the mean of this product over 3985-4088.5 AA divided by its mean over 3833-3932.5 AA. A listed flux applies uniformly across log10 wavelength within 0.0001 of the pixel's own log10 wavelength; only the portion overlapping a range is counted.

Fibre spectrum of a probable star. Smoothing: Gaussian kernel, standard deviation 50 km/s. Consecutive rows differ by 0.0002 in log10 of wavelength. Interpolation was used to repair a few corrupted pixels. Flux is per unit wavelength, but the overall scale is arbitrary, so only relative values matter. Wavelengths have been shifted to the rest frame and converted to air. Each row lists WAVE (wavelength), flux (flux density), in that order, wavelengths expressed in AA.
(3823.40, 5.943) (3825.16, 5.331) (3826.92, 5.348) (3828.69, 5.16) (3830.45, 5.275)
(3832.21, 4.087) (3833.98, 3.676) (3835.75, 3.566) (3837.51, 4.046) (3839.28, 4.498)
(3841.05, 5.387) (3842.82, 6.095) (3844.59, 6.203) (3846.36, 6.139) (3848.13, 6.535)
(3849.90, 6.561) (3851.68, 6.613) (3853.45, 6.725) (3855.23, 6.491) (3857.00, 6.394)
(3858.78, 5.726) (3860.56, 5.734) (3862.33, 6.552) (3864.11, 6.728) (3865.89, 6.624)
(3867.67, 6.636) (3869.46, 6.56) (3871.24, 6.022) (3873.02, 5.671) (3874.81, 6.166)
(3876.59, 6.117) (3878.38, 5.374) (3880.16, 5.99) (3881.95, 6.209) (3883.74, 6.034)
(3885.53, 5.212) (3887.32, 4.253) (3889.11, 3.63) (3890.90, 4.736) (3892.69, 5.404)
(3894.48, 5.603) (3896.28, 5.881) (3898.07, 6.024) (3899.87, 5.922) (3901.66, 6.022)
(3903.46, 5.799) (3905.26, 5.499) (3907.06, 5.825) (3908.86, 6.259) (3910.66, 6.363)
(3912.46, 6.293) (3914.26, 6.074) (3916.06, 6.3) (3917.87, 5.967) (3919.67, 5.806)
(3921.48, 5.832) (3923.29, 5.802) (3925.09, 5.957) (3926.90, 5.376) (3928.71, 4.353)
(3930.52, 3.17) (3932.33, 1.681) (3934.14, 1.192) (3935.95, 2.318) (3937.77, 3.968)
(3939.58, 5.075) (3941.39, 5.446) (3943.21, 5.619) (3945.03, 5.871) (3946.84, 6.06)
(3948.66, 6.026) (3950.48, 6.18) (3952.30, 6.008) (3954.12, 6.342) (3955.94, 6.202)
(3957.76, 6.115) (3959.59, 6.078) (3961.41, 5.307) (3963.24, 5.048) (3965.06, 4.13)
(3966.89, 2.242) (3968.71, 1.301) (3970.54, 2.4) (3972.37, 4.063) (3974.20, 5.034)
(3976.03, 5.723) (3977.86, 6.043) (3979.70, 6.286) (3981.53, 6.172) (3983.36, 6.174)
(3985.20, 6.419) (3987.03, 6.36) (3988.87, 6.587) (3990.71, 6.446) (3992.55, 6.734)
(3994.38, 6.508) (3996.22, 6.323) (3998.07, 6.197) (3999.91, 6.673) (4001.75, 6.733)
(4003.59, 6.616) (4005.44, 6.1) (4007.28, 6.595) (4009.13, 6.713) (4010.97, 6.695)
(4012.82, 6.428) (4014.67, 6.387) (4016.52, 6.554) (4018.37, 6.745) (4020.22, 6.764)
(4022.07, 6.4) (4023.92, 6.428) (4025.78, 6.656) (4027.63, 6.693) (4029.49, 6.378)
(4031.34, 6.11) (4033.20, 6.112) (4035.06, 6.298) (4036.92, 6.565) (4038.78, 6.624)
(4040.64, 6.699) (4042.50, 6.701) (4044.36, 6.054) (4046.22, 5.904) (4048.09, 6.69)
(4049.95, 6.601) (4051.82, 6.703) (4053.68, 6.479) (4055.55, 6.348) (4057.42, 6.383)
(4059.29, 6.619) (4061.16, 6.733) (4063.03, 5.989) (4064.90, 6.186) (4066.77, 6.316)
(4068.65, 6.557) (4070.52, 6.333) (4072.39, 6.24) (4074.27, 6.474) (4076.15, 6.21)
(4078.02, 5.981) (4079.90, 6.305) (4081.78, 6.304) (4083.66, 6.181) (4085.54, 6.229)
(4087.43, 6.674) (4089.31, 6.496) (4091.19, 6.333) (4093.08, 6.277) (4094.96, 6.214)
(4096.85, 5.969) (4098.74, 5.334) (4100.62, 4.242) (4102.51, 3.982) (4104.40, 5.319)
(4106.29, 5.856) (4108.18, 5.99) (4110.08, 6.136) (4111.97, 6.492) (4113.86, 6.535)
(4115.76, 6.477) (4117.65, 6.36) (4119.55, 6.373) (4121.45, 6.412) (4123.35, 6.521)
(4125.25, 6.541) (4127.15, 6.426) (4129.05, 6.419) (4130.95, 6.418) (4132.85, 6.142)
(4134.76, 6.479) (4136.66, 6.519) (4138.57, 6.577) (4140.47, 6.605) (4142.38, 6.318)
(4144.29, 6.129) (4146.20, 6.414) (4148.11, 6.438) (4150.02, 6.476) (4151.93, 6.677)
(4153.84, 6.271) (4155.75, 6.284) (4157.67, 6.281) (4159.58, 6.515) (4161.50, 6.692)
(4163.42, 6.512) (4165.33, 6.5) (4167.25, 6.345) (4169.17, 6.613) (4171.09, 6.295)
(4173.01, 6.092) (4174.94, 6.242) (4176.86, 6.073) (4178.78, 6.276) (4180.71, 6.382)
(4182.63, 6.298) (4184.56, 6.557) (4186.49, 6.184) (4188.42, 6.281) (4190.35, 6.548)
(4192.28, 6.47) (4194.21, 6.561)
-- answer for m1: 1.2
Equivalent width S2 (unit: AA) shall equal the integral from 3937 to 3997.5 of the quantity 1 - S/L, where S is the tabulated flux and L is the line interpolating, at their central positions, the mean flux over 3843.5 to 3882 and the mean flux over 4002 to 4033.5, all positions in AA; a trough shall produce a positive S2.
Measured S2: 8.99 AA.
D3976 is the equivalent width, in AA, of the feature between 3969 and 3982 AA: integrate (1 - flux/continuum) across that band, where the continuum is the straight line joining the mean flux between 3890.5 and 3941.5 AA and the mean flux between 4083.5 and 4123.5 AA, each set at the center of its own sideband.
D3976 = 1.3 AA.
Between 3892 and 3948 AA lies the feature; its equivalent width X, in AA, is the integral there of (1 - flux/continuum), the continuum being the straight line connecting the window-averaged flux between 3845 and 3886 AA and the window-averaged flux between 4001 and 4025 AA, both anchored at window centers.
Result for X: 9.60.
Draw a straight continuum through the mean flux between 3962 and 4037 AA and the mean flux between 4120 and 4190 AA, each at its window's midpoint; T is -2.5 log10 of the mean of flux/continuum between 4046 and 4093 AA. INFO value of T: -0.04 mag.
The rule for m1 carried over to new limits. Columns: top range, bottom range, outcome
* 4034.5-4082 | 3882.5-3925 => 1.22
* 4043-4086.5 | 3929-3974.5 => 1.49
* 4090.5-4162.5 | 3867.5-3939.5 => 1.31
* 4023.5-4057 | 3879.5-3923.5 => 1.21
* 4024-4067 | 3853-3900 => 1.20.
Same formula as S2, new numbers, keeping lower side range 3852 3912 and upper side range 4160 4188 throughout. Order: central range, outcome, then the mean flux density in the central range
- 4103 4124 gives 0.3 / 6.17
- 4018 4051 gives -1.8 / 6.46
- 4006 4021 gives -1.2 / 6.6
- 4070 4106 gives 1.6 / 5.95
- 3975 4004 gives -1.4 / 6.37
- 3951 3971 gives 4.3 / 4.73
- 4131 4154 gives -0.4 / 6.43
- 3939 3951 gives 0.5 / 5.76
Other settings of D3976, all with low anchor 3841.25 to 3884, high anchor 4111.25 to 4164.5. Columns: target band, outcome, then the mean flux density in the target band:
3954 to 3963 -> 0.6 AA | 5.9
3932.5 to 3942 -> 4.4 AA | 3.4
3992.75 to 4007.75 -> -0.3 AA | 6.48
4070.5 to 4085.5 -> 0.3 AA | 6.25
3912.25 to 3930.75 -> 2.0 AA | 5.6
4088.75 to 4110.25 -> 2.6 AA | 5.65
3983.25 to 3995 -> -0.3 AA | 6.48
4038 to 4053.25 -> -0.3 AA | 6.5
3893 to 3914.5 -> 1.1 AA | 5.95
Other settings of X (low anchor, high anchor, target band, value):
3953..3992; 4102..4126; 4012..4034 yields -3.5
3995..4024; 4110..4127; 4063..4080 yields 0.5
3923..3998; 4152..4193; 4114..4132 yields -1.1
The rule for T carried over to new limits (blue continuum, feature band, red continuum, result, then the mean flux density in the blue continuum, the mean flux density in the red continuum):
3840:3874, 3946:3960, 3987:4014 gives 0.054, 6.27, 6.52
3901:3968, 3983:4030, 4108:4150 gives -0.154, 5.22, 6.4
